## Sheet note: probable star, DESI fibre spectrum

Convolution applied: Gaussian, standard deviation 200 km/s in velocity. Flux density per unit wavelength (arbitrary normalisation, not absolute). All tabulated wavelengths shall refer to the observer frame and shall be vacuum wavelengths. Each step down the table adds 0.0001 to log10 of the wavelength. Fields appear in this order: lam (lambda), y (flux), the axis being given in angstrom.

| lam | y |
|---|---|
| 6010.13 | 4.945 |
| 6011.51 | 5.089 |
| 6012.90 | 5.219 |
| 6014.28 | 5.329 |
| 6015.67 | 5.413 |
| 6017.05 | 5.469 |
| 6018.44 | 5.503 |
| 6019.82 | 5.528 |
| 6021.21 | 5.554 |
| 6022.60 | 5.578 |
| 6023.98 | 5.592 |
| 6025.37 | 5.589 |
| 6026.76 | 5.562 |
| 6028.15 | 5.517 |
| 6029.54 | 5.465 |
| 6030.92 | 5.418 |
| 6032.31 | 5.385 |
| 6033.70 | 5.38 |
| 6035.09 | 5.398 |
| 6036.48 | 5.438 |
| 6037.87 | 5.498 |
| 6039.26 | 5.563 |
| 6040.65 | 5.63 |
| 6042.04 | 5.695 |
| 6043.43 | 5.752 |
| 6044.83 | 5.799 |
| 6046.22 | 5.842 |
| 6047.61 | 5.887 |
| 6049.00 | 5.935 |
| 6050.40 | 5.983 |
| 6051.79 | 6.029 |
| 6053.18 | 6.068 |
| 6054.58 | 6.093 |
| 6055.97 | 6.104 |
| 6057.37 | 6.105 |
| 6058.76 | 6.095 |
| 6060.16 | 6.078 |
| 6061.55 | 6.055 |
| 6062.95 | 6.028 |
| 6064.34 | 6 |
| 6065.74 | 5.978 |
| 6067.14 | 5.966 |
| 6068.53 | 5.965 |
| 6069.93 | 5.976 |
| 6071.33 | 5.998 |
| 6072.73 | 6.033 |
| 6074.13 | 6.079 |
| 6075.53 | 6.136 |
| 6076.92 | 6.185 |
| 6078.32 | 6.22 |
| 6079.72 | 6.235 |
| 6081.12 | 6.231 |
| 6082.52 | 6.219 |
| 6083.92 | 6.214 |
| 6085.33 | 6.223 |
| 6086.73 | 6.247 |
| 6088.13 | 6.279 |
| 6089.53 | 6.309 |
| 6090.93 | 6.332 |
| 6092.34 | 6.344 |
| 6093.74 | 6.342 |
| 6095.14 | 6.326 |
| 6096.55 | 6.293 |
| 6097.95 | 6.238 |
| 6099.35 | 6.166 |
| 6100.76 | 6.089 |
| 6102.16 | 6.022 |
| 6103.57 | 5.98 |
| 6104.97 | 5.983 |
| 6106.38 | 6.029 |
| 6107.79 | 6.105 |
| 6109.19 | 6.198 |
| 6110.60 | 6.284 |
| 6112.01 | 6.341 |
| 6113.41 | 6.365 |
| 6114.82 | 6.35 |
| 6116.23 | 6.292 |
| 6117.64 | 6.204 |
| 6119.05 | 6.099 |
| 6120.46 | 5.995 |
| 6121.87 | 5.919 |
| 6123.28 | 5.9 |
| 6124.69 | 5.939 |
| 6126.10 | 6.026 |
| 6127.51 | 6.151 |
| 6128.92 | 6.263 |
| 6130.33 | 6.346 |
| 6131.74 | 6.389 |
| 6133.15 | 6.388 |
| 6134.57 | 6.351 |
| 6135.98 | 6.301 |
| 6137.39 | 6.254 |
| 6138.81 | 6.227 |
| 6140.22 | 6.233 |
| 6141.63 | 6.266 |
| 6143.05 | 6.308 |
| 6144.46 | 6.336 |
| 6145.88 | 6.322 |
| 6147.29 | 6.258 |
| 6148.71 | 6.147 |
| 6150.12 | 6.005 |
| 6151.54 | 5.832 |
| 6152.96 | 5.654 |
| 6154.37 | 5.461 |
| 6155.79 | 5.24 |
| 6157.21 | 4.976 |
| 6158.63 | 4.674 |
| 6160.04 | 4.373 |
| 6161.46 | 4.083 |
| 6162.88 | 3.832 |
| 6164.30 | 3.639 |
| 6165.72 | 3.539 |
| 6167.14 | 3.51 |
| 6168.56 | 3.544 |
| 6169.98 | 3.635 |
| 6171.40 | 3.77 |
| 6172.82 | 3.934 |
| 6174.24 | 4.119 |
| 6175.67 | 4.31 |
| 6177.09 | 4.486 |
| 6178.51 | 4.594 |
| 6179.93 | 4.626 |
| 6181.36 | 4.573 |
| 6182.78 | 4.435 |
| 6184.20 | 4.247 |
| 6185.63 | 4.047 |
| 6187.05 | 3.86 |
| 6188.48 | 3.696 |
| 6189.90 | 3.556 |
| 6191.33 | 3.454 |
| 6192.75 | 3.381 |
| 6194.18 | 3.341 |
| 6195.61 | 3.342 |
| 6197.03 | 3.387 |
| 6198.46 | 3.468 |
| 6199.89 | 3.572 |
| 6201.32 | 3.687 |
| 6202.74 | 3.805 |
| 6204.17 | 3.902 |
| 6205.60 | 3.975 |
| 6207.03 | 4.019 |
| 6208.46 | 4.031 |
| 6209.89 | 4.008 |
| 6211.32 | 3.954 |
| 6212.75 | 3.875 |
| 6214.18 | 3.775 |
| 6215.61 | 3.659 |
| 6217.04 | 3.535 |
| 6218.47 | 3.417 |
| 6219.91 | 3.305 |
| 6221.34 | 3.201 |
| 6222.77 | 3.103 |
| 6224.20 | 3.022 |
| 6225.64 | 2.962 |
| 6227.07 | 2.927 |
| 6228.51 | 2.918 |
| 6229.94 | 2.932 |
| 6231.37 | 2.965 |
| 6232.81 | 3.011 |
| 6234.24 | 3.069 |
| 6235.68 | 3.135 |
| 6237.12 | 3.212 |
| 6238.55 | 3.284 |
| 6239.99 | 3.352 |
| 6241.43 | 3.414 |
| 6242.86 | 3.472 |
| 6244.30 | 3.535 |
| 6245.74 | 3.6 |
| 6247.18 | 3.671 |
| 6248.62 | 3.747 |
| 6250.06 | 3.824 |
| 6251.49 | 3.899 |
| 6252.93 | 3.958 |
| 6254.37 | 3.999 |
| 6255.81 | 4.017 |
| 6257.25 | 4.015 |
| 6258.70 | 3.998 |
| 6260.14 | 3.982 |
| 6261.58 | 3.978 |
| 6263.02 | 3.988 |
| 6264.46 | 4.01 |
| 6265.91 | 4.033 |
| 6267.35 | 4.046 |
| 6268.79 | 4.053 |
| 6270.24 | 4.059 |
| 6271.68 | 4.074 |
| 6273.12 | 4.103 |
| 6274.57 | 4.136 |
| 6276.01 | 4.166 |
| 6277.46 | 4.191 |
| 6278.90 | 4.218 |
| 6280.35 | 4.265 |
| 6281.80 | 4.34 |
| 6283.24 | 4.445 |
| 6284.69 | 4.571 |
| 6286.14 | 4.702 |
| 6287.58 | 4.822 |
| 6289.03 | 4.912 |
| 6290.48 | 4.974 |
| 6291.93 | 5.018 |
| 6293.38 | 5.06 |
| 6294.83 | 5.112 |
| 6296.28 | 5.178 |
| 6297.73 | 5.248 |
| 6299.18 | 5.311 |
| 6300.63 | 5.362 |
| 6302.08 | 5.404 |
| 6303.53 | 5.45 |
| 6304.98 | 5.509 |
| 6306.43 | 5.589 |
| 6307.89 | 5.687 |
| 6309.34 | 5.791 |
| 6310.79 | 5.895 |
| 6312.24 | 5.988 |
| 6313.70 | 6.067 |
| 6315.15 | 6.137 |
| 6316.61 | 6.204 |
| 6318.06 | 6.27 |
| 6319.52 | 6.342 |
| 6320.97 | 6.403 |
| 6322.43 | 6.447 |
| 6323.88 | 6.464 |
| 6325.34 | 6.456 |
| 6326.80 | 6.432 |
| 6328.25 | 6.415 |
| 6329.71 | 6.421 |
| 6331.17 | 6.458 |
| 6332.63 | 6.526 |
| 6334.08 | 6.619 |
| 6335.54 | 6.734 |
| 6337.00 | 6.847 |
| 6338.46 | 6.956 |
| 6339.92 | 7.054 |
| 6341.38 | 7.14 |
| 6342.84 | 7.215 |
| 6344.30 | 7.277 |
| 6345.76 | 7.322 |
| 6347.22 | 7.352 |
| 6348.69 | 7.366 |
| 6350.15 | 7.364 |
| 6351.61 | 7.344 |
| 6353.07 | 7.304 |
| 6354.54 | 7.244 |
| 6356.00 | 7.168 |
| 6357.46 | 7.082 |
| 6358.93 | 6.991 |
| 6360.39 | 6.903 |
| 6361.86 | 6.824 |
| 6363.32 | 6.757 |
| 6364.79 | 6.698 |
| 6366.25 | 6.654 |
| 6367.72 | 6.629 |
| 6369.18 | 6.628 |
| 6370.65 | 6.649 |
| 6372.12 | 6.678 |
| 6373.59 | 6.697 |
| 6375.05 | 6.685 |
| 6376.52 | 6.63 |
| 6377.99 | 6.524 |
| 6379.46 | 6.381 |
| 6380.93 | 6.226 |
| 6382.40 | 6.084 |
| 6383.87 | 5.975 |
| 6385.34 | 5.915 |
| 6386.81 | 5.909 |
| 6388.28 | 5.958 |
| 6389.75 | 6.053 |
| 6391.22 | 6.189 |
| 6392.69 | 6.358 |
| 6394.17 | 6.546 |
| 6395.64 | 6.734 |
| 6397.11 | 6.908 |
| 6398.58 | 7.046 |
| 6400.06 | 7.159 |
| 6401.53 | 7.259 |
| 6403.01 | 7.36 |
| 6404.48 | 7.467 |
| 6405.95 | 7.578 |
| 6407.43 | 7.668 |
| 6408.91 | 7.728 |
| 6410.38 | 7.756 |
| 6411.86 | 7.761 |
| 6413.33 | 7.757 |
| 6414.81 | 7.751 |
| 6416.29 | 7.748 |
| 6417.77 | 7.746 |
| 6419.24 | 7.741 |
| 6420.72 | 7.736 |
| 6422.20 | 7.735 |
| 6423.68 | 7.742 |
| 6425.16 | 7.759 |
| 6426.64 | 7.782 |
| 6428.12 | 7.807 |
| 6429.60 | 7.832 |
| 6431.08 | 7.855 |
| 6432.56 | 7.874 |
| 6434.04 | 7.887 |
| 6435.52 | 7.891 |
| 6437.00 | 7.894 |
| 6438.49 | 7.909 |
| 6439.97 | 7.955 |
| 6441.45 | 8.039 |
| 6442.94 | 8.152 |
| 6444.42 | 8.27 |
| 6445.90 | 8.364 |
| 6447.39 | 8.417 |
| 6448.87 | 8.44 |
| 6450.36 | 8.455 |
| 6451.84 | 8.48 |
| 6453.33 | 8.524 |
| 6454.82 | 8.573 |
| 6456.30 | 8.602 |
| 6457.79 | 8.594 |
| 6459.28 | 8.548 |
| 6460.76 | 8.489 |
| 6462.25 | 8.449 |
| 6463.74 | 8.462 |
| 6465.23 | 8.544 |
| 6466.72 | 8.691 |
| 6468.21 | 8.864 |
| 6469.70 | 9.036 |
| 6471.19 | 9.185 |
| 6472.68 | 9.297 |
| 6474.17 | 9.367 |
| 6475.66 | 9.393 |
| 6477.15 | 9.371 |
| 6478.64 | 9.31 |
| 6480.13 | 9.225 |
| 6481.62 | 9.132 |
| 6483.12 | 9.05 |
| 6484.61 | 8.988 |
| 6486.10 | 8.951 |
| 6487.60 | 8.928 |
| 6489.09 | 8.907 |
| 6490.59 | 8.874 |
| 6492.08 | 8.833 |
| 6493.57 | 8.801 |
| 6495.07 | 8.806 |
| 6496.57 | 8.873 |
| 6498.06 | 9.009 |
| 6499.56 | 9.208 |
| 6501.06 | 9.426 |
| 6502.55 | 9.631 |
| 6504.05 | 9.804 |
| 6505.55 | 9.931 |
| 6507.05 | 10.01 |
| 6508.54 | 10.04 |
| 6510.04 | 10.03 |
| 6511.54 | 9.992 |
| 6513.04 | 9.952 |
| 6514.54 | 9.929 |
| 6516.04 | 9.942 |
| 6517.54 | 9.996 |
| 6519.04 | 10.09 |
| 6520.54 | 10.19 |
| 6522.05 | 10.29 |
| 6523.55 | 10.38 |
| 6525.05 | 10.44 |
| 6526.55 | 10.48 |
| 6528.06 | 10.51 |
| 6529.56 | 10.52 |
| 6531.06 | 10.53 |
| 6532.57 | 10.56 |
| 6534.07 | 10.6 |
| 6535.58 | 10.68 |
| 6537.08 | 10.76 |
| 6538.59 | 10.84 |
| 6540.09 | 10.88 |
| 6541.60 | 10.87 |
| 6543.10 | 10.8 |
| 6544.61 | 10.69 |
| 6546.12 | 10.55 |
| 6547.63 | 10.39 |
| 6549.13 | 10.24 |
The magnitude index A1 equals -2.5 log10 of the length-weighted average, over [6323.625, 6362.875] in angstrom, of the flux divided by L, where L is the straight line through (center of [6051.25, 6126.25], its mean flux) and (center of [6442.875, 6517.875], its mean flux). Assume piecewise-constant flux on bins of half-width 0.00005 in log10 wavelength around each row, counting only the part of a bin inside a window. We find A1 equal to 0.160 mag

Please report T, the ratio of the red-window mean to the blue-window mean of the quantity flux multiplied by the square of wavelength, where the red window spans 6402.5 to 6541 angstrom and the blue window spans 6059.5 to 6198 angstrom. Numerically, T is 1.8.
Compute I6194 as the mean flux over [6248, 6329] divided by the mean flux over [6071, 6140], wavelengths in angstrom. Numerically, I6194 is 0.8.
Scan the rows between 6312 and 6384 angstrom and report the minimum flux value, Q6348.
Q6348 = 5.975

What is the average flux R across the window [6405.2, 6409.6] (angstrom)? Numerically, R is 7.65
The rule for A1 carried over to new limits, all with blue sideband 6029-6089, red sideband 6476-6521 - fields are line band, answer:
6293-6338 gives 0.31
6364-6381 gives 0.27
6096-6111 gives 0.03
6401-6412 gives 0.15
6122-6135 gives 0.05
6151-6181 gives 0.48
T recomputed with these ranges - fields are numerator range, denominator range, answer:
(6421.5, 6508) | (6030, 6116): 1.63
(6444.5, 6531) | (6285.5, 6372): 1.54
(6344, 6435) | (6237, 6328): 1.54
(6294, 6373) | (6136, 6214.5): 1.52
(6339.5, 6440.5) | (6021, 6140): 1.31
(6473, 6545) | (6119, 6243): 2.47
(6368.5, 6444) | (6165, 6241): 2.12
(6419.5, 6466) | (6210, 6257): 2.53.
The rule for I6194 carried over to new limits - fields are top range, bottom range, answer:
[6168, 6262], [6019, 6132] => 0.61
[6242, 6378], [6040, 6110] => 0.92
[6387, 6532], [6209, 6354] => 1.76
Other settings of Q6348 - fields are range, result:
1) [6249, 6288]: 3.824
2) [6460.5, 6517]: 8.449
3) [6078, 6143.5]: 5.9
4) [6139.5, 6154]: 5.654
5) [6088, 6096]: 6.279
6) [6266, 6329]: 4.046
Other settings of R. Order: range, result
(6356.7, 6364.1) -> 6.91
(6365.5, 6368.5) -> 6.66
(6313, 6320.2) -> 6.2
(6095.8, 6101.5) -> 6.2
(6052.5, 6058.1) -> 6.09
